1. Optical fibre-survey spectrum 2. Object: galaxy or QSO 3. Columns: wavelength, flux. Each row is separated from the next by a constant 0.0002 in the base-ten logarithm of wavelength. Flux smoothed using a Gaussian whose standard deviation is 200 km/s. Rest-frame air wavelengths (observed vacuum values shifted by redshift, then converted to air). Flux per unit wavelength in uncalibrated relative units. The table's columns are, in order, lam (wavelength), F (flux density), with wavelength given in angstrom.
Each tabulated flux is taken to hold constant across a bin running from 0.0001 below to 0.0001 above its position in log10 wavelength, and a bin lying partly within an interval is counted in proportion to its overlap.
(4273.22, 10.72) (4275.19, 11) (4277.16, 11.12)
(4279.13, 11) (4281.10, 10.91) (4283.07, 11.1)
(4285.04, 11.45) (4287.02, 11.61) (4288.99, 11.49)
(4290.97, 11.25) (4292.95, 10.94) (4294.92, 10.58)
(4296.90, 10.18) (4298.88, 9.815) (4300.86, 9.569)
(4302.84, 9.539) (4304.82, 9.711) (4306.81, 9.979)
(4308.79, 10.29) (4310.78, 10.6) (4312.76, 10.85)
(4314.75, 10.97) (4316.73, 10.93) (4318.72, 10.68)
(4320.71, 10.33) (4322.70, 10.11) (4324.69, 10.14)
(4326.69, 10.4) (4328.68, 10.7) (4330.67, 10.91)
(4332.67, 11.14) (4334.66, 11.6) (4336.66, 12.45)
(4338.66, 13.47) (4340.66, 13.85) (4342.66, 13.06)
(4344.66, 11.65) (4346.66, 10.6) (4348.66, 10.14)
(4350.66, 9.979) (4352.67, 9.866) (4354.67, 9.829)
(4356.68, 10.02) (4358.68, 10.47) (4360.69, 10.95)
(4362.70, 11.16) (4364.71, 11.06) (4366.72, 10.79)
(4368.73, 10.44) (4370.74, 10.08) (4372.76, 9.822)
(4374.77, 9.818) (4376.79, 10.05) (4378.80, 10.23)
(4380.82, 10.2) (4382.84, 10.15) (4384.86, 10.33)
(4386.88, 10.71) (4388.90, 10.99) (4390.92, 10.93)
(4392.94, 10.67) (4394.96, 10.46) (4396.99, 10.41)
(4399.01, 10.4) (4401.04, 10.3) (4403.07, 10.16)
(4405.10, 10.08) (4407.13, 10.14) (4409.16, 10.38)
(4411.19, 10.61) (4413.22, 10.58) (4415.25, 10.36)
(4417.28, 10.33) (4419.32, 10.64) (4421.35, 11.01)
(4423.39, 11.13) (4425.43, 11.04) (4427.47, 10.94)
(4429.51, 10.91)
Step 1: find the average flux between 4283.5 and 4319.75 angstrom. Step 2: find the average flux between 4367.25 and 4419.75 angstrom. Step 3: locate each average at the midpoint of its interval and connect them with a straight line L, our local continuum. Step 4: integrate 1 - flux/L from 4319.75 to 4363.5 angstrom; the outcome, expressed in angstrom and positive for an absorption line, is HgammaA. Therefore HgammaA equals -2.3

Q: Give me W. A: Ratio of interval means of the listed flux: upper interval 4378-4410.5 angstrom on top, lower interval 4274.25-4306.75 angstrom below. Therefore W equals 1.0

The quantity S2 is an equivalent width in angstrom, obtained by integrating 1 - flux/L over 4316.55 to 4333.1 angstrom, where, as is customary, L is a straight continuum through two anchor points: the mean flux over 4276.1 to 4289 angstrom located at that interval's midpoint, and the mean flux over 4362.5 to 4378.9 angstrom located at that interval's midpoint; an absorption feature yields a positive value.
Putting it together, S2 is 0.4 angstrom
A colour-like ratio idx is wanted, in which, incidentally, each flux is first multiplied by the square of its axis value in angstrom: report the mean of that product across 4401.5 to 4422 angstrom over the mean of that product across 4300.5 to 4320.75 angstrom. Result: 1.1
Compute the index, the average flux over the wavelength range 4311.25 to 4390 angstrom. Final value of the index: 10.8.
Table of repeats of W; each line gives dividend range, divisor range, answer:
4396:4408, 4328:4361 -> 0.91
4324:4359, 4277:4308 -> 1.05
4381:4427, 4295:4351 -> 0.97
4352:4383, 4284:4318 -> 0.98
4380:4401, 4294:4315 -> 1.04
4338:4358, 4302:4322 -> 1.08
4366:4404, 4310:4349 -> 0.92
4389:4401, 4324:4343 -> 0.90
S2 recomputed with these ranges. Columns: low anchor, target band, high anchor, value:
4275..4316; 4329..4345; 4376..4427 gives -2.46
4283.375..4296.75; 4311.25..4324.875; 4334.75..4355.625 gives 0.87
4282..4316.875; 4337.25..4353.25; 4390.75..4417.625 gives -1.72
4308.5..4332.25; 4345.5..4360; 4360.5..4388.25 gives 0.44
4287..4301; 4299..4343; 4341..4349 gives 1.20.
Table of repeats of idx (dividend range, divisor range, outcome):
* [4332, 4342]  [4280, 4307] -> 1.21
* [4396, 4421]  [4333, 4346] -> 0.85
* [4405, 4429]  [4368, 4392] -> 1.05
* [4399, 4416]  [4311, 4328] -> 1.02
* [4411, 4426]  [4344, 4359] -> 1.07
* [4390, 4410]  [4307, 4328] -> 1.03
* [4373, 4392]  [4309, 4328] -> 1.01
